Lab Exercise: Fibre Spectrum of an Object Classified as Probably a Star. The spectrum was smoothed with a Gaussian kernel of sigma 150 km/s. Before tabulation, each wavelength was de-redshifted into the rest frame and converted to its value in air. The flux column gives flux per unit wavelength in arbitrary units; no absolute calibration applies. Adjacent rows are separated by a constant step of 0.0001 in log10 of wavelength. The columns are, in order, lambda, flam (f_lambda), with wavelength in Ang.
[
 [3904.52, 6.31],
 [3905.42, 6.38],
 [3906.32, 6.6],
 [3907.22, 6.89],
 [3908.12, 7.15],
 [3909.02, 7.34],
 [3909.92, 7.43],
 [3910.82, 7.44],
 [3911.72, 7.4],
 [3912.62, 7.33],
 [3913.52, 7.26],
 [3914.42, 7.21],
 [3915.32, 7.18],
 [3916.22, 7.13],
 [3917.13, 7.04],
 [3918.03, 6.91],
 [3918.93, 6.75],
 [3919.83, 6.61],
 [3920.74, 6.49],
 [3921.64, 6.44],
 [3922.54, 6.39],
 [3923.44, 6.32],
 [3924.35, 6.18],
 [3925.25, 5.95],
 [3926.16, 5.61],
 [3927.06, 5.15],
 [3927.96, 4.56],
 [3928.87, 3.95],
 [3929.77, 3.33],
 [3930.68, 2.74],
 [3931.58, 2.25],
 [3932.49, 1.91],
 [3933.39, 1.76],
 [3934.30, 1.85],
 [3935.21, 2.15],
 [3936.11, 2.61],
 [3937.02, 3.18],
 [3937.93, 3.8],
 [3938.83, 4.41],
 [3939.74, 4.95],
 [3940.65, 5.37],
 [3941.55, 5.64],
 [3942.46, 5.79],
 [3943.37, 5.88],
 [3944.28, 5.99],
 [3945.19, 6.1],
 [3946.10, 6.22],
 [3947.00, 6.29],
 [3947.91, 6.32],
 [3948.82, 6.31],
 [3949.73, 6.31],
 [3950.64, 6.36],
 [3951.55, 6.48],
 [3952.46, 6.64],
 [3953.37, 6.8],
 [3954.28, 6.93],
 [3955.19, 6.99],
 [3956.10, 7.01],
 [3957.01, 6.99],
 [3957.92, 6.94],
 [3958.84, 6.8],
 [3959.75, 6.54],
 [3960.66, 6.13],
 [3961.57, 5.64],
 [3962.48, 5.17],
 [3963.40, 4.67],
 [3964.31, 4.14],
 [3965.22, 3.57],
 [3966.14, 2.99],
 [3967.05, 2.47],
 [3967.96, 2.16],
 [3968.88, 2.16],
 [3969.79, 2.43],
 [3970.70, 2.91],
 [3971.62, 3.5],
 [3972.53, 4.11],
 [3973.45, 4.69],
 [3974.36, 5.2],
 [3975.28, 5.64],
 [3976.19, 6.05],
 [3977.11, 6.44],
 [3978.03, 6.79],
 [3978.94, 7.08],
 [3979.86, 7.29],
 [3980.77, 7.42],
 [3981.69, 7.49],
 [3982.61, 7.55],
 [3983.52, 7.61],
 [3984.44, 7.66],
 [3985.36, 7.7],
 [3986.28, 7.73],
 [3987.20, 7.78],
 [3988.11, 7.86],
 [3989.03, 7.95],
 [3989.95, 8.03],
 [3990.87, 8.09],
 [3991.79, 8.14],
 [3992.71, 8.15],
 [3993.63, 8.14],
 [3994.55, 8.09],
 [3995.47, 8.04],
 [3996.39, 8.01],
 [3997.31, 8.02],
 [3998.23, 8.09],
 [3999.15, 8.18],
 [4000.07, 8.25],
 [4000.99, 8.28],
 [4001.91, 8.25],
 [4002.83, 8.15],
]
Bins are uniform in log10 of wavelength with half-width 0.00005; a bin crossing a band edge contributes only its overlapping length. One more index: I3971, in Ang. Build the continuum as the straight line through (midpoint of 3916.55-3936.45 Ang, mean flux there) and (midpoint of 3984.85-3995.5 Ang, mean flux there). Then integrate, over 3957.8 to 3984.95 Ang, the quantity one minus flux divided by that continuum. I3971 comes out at 6.7 Ang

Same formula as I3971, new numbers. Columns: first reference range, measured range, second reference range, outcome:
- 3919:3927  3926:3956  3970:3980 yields 4.94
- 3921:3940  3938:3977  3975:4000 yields 1.93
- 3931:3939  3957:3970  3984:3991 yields 1.80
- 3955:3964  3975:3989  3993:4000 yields 0.24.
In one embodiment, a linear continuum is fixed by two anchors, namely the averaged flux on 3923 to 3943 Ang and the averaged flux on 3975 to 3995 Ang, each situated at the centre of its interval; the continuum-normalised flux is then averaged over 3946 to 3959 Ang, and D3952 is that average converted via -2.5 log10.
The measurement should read -0.23 mag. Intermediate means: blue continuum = 4.07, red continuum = 7.5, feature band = 6.63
